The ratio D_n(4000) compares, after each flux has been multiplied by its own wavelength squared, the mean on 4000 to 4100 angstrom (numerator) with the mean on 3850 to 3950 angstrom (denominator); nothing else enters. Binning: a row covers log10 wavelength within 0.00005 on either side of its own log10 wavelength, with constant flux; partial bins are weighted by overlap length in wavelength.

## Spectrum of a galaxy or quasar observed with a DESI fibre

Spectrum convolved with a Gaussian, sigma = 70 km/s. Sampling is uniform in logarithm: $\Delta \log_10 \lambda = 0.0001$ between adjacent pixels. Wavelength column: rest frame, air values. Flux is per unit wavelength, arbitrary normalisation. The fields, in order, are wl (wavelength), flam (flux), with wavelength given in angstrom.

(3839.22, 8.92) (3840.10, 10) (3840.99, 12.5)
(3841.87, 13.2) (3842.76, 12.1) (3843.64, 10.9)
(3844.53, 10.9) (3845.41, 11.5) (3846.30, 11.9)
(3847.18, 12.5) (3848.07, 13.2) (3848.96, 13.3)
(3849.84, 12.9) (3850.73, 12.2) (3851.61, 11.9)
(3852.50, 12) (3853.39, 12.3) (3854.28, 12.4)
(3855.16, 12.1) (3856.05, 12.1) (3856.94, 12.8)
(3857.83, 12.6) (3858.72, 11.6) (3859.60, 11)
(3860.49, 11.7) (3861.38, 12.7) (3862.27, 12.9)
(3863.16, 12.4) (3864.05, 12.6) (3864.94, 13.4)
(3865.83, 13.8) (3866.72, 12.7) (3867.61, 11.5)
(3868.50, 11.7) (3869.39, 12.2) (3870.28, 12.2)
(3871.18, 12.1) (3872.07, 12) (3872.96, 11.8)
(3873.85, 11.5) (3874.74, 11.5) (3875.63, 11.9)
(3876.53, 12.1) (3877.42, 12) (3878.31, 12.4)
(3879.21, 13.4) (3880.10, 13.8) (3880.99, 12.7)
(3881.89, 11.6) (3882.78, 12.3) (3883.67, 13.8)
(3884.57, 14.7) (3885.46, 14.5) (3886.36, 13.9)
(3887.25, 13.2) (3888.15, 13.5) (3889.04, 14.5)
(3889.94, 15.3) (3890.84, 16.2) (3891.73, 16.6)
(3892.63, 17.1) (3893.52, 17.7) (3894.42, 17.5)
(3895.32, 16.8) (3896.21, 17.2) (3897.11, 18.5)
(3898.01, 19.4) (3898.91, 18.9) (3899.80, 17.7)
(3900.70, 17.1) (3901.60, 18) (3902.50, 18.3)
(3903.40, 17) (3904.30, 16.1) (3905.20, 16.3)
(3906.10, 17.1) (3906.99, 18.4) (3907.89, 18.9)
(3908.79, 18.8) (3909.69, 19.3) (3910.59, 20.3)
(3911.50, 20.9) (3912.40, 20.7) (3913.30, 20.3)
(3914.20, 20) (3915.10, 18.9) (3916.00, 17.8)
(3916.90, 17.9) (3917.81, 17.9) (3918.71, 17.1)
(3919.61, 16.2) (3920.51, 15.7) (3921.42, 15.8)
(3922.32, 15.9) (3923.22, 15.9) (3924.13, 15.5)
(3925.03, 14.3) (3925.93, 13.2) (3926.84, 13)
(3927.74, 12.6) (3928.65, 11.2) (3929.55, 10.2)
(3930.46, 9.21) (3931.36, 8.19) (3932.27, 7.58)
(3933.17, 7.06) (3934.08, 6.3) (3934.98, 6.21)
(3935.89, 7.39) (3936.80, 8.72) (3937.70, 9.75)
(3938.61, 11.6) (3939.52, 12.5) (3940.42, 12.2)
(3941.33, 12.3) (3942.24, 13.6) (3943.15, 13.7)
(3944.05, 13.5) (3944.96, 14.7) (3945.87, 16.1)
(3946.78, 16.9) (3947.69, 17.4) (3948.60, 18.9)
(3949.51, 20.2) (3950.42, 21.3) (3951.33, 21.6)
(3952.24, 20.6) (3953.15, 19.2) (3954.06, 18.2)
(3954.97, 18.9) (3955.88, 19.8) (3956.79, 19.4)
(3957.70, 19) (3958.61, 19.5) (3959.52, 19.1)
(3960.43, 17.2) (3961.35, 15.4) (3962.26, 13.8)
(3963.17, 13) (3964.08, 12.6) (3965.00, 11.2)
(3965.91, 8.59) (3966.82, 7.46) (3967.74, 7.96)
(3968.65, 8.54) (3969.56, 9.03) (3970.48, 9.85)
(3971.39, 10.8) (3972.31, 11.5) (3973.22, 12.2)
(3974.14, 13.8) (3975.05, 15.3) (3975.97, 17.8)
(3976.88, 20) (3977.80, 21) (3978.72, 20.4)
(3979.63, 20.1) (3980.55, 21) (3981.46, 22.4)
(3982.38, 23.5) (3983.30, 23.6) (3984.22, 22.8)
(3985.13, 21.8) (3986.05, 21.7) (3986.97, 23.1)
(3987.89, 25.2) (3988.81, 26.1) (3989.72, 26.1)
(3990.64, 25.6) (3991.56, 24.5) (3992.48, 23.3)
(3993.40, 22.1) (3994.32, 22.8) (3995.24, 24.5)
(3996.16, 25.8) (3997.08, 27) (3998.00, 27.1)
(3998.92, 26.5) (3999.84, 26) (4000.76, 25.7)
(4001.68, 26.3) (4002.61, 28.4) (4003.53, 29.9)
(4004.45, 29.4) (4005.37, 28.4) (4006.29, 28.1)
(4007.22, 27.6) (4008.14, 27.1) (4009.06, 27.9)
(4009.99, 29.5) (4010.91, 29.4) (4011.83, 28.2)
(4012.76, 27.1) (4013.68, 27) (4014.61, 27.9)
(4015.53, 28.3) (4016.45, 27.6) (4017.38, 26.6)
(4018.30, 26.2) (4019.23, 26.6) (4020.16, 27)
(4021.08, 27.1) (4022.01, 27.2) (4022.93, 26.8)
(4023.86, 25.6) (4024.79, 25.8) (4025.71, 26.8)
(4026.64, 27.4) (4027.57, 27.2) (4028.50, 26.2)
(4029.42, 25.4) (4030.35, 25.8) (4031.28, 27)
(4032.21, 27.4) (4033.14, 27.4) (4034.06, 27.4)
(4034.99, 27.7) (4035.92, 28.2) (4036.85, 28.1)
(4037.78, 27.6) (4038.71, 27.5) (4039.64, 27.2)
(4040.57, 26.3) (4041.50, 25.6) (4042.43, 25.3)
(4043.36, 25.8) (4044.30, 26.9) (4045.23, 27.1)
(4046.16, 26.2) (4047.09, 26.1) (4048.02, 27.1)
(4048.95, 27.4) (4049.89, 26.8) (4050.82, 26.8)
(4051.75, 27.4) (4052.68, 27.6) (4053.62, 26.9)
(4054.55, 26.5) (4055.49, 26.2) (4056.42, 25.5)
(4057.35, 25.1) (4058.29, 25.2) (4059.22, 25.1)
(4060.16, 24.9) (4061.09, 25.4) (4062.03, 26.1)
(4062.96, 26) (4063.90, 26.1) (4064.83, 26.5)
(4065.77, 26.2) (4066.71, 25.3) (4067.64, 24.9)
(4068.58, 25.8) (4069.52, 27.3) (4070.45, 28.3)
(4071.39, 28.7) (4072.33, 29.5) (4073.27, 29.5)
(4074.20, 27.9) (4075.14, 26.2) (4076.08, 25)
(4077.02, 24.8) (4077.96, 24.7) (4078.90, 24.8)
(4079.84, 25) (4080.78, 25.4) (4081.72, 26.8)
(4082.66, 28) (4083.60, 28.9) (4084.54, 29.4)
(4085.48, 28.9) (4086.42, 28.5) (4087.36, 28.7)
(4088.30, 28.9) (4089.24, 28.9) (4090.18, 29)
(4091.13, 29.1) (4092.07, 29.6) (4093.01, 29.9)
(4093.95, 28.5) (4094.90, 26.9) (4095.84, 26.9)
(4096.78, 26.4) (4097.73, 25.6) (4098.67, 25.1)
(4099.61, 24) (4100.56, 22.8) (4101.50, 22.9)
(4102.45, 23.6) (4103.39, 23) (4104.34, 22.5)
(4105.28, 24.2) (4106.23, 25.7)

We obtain 2.04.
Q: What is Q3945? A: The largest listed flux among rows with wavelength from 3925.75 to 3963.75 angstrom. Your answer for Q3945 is 21.6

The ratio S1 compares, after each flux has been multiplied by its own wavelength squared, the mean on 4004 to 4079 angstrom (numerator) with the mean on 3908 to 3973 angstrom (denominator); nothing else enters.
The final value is 1.93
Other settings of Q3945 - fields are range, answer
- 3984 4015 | 29.9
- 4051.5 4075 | 29.5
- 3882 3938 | 20.9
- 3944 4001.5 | 27.1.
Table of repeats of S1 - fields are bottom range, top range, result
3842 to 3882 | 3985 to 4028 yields 2.33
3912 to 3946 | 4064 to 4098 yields 2.20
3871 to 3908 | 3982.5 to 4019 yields 1.83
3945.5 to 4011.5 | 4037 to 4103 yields 1.36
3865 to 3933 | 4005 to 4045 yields 1.92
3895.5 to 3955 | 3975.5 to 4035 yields 1.71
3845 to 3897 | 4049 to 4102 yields 2.25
